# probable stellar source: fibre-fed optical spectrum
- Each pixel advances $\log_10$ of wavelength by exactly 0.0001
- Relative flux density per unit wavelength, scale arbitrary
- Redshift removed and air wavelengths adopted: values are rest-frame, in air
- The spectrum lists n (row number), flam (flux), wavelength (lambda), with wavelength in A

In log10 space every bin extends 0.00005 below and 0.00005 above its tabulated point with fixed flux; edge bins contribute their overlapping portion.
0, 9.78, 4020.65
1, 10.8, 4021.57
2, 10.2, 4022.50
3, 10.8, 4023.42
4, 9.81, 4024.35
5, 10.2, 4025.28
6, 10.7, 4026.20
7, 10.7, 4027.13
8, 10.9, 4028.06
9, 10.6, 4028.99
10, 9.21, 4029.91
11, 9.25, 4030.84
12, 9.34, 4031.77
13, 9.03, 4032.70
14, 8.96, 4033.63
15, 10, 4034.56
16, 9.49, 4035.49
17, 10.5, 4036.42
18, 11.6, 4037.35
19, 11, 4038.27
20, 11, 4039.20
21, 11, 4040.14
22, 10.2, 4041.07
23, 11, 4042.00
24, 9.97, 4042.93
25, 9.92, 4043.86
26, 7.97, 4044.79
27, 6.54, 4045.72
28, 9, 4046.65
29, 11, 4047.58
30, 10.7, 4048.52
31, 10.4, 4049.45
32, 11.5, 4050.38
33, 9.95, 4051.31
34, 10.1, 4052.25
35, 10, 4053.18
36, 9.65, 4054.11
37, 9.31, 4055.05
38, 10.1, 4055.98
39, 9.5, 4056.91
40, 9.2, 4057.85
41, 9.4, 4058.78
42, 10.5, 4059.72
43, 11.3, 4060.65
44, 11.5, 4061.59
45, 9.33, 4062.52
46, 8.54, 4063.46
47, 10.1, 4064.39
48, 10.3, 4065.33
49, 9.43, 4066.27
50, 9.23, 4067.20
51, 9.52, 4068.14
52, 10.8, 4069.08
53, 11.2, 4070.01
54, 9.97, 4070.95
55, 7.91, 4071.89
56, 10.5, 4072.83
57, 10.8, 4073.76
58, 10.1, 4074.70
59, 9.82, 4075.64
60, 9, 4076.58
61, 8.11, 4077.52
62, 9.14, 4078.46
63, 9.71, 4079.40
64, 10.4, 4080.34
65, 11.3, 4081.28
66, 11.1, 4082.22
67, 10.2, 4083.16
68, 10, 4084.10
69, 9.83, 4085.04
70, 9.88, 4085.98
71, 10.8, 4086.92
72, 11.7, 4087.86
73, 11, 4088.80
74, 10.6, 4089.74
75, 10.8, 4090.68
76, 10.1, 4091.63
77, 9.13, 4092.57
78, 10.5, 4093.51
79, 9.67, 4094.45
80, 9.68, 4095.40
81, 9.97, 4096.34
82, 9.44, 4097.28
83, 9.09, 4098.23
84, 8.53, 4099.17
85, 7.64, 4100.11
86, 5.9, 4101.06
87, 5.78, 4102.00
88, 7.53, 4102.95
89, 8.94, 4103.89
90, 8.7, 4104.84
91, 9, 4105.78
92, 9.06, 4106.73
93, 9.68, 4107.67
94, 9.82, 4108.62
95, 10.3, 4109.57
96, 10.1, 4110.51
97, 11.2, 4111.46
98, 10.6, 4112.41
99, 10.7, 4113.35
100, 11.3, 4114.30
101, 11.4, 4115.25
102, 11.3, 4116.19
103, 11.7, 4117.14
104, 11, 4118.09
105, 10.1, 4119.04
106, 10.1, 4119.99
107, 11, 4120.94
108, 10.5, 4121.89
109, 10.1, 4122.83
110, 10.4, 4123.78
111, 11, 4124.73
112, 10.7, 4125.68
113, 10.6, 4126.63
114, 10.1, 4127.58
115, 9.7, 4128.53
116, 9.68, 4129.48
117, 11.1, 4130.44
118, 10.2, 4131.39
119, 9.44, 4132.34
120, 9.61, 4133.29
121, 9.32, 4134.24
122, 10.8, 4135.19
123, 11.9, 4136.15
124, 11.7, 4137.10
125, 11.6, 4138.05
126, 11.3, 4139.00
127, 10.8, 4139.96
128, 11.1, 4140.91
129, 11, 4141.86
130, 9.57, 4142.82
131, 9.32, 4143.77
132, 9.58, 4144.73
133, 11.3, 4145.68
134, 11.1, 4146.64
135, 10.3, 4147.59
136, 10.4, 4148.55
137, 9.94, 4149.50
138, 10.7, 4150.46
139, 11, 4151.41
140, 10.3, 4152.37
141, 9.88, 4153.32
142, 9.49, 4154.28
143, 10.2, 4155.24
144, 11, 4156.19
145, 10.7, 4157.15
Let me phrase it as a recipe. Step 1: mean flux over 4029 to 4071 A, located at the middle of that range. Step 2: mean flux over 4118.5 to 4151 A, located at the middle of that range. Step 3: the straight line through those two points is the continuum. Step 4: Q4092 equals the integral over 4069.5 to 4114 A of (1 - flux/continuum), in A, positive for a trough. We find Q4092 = 2.3 A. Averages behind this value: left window 9.95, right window 10.5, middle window 9.69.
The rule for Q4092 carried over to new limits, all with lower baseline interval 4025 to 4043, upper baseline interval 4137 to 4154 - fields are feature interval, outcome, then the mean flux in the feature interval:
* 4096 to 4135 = 2.5 A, 9.82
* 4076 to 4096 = 0.5 A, 10.1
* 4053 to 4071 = 0.7 A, 9.94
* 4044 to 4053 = 0.5 A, 9.71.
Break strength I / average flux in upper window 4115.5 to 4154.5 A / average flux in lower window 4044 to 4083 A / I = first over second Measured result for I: 1.1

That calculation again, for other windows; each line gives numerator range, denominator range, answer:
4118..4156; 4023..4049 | 1.04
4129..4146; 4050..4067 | 1.05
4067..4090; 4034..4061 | 1.01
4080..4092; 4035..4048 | 1.06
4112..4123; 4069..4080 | 1.12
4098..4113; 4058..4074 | 0.89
